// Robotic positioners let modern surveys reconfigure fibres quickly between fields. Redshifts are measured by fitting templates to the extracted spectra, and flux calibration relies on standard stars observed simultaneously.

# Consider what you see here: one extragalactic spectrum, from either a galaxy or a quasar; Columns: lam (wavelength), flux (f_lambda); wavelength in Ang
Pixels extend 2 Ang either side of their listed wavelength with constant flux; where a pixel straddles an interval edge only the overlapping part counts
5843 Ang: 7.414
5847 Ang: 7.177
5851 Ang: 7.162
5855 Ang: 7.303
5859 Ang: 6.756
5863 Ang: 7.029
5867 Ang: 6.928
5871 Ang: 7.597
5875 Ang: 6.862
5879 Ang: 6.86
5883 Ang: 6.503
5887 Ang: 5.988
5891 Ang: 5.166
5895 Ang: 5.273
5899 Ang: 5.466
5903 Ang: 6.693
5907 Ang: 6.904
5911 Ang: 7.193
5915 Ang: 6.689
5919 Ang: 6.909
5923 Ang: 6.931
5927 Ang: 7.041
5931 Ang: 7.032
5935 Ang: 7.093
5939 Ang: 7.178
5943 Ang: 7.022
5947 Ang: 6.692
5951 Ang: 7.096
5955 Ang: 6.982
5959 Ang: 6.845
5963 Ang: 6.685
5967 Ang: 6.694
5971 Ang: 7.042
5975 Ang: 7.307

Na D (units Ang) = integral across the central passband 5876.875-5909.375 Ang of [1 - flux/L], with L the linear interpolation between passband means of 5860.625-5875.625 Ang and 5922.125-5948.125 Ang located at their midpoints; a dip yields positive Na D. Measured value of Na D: 4.39 Ang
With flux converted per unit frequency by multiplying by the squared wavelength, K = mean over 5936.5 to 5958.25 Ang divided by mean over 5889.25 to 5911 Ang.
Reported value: 1.18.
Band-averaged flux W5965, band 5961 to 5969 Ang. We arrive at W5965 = 6.69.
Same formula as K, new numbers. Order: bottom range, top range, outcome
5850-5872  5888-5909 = 0.84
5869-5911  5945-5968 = 1.10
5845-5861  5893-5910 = 0.88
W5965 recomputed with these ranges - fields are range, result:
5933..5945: 7.1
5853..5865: 7.03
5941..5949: 6.86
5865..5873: 7.26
